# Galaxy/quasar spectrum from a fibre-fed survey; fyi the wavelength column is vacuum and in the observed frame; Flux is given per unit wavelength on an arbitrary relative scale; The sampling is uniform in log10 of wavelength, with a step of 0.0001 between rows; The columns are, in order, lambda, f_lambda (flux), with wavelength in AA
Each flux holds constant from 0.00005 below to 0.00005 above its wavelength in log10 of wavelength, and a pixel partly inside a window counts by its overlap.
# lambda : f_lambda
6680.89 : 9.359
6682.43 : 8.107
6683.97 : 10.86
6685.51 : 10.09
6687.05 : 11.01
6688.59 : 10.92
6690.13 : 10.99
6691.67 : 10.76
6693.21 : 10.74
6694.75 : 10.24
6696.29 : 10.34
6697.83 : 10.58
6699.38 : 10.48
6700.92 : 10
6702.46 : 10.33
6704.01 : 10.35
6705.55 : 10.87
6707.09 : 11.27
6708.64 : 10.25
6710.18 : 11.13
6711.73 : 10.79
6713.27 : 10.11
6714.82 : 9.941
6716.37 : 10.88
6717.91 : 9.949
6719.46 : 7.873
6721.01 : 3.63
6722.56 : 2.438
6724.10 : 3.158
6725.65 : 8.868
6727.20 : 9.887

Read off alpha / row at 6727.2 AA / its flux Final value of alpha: 9.887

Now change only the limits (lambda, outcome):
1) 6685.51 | 10.09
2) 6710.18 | 11.13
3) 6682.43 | 8.107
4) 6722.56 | 2.438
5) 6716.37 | 10.88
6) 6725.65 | 8.868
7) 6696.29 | 10.34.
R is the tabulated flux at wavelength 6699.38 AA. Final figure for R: 10.48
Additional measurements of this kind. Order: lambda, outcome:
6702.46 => 10.33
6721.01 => 3.63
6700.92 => 10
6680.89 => 9.359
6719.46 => 7.873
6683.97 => 10.86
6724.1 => 3.158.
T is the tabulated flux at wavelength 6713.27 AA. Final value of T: 10.11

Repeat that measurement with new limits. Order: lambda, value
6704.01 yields 10.35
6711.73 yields 10.79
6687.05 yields 11.01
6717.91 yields 9.949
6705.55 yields 10.87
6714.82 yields 9.941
